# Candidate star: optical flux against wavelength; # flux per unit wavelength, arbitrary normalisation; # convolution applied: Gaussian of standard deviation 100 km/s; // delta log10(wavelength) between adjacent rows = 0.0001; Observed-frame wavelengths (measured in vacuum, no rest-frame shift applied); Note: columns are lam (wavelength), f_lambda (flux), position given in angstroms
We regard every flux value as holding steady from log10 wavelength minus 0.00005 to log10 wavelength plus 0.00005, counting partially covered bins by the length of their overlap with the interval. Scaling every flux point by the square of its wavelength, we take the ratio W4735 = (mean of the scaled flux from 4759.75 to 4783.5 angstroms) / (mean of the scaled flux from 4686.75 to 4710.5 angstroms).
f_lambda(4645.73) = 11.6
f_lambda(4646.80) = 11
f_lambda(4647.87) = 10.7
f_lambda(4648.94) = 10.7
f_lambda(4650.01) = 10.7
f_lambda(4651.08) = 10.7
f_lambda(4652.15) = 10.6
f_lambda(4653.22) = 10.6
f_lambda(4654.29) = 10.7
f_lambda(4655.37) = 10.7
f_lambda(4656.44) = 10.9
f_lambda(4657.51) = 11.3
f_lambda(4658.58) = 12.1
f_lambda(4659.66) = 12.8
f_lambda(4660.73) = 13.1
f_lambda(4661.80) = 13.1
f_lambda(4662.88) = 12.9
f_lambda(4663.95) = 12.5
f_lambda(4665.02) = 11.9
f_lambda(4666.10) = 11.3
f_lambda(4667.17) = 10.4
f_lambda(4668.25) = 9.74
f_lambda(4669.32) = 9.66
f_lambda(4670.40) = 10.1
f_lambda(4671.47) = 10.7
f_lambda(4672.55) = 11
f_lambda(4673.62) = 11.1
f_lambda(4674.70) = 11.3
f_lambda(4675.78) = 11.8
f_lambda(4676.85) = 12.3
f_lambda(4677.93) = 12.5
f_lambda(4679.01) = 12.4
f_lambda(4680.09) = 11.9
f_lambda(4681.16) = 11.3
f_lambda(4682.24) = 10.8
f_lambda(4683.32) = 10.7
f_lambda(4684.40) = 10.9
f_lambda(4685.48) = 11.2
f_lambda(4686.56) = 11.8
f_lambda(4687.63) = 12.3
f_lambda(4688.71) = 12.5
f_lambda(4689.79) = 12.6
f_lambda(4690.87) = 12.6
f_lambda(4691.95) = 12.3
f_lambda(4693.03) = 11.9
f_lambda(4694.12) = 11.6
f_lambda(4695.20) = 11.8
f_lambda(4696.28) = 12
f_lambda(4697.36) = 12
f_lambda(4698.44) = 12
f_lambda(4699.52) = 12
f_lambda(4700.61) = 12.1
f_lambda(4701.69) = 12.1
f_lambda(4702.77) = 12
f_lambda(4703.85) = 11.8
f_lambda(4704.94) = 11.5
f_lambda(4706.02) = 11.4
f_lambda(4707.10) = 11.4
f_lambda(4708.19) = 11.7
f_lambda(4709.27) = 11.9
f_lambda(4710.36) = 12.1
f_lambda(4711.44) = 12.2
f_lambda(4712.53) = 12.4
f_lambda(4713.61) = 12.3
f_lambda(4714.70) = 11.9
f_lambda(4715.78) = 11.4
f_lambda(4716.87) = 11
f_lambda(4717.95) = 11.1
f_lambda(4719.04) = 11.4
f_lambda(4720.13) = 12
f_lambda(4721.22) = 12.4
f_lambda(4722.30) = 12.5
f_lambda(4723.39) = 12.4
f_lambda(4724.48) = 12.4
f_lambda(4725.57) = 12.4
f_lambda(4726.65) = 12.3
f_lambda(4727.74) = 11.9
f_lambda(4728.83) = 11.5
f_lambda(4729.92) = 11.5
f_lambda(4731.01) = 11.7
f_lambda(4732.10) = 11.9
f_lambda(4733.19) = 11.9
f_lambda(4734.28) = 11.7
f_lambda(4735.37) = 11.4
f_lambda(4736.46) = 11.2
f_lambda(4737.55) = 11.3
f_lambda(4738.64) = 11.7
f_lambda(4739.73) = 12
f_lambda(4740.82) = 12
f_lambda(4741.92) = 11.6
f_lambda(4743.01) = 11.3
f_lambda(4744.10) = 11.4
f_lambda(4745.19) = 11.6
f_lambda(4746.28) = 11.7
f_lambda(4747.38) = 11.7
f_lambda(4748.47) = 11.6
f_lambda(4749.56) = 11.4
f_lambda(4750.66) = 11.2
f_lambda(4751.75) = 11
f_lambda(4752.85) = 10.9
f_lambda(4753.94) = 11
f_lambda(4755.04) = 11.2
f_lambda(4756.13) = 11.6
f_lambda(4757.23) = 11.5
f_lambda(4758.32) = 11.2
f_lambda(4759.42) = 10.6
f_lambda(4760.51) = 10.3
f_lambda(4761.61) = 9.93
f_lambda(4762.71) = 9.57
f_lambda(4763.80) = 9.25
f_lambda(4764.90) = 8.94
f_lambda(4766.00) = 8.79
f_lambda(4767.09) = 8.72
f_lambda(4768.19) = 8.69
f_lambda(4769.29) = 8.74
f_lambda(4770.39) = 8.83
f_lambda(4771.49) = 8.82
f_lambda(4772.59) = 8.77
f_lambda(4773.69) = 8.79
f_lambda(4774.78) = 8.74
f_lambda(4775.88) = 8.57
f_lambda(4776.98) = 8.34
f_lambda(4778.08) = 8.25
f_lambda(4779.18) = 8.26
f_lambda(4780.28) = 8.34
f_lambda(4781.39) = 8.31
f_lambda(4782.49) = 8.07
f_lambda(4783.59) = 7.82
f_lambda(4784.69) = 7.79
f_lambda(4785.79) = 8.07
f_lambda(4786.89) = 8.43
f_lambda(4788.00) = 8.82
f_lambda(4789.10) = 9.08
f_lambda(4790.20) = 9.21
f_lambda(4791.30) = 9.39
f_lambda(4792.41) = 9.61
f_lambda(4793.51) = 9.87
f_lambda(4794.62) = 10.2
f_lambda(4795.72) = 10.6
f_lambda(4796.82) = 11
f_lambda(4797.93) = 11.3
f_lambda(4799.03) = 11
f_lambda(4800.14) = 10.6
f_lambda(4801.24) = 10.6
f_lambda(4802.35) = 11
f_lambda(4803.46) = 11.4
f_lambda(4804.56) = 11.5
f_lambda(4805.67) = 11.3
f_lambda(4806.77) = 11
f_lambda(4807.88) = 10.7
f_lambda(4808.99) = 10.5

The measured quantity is 0.76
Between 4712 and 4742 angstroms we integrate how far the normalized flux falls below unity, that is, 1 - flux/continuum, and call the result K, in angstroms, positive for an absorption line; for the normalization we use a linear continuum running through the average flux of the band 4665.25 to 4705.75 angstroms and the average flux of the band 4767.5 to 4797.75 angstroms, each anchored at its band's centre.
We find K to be -4.1 angstroms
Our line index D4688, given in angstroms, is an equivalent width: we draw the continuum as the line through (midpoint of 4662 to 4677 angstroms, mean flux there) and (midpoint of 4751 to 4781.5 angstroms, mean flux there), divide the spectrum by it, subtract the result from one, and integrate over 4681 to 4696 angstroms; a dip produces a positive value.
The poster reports -1.21 angstroms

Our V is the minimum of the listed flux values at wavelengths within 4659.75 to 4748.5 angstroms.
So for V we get 9.66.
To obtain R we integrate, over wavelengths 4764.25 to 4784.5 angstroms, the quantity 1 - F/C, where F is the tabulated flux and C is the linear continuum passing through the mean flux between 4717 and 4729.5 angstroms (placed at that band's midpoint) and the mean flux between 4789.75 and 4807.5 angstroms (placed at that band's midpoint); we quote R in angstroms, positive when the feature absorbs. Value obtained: 4.62 angstroms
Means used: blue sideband 12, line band 8.53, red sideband 10.6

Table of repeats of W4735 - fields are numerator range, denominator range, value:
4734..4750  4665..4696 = 1.04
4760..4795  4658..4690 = 0.80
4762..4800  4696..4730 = 0.78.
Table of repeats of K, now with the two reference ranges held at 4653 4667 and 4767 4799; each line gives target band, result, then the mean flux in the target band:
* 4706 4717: -1.24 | 11.8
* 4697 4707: -0.92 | 11.9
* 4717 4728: -1.76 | 12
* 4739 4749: -1.79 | 11.7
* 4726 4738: -1.78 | 11.7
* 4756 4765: -0.78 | 10.3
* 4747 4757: -1.64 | 11.3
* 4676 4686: -0.19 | 11.6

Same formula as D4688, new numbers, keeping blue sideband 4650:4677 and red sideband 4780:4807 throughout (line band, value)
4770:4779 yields 1.2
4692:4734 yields -4.6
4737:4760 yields -2.4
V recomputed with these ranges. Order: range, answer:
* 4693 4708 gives 11.4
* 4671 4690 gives 10.7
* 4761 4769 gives 8.69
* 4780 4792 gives 7.79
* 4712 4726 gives 11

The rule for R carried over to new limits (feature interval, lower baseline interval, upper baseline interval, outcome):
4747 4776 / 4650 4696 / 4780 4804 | 0.2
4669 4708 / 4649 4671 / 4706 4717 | -0.2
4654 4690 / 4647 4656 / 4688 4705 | -0.7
